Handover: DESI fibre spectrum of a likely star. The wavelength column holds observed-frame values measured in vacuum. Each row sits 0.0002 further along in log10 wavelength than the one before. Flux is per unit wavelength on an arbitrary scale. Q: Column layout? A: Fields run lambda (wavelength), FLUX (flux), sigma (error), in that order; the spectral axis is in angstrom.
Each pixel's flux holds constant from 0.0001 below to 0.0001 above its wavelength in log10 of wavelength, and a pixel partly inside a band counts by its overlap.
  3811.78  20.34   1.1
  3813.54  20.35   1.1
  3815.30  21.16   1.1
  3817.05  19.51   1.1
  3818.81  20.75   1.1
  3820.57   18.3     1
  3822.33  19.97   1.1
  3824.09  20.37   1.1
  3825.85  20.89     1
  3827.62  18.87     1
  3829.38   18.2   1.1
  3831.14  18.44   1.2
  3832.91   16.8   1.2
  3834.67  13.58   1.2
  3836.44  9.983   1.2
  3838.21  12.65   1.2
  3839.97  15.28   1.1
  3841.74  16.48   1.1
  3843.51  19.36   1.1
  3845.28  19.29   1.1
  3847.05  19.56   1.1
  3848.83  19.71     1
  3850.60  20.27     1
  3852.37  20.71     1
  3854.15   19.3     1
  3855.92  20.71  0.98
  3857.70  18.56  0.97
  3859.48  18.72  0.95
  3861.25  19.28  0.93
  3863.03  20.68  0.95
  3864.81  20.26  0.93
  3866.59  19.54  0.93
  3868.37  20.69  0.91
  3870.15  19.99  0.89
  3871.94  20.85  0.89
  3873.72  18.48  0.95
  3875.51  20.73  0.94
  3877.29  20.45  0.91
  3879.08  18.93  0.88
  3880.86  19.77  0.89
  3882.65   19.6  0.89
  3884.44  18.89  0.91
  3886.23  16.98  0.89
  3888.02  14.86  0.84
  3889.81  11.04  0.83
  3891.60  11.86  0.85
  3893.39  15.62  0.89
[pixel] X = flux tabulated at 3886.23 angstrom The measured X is 16.98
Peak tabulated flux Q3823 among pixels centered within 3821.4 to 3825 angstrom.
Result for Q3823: 20.37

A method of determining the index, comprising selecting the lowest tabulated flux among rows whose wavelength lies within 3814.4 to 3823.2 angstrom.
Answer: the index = 18.3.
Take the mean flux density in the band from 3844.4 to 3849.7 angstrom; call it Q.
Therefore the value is 19.5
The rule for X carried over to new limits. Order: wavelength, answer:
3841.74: 16.48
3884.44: 18.89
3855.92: 20.71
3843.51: 19.36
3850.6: 20.27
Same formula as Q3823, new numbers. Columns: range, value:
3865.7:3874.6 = 20.85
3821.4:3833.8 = 20.89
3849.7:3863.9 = 20.71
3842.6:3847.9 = 19.56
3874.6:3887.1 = 20.73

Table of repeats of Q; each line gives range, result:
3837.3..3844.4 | 15.9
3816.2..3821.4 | 19.5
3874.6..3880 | 20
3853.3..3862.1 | 19.3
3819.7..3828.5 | 19.7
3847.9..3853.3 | 20.2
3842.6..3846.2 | 19.3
